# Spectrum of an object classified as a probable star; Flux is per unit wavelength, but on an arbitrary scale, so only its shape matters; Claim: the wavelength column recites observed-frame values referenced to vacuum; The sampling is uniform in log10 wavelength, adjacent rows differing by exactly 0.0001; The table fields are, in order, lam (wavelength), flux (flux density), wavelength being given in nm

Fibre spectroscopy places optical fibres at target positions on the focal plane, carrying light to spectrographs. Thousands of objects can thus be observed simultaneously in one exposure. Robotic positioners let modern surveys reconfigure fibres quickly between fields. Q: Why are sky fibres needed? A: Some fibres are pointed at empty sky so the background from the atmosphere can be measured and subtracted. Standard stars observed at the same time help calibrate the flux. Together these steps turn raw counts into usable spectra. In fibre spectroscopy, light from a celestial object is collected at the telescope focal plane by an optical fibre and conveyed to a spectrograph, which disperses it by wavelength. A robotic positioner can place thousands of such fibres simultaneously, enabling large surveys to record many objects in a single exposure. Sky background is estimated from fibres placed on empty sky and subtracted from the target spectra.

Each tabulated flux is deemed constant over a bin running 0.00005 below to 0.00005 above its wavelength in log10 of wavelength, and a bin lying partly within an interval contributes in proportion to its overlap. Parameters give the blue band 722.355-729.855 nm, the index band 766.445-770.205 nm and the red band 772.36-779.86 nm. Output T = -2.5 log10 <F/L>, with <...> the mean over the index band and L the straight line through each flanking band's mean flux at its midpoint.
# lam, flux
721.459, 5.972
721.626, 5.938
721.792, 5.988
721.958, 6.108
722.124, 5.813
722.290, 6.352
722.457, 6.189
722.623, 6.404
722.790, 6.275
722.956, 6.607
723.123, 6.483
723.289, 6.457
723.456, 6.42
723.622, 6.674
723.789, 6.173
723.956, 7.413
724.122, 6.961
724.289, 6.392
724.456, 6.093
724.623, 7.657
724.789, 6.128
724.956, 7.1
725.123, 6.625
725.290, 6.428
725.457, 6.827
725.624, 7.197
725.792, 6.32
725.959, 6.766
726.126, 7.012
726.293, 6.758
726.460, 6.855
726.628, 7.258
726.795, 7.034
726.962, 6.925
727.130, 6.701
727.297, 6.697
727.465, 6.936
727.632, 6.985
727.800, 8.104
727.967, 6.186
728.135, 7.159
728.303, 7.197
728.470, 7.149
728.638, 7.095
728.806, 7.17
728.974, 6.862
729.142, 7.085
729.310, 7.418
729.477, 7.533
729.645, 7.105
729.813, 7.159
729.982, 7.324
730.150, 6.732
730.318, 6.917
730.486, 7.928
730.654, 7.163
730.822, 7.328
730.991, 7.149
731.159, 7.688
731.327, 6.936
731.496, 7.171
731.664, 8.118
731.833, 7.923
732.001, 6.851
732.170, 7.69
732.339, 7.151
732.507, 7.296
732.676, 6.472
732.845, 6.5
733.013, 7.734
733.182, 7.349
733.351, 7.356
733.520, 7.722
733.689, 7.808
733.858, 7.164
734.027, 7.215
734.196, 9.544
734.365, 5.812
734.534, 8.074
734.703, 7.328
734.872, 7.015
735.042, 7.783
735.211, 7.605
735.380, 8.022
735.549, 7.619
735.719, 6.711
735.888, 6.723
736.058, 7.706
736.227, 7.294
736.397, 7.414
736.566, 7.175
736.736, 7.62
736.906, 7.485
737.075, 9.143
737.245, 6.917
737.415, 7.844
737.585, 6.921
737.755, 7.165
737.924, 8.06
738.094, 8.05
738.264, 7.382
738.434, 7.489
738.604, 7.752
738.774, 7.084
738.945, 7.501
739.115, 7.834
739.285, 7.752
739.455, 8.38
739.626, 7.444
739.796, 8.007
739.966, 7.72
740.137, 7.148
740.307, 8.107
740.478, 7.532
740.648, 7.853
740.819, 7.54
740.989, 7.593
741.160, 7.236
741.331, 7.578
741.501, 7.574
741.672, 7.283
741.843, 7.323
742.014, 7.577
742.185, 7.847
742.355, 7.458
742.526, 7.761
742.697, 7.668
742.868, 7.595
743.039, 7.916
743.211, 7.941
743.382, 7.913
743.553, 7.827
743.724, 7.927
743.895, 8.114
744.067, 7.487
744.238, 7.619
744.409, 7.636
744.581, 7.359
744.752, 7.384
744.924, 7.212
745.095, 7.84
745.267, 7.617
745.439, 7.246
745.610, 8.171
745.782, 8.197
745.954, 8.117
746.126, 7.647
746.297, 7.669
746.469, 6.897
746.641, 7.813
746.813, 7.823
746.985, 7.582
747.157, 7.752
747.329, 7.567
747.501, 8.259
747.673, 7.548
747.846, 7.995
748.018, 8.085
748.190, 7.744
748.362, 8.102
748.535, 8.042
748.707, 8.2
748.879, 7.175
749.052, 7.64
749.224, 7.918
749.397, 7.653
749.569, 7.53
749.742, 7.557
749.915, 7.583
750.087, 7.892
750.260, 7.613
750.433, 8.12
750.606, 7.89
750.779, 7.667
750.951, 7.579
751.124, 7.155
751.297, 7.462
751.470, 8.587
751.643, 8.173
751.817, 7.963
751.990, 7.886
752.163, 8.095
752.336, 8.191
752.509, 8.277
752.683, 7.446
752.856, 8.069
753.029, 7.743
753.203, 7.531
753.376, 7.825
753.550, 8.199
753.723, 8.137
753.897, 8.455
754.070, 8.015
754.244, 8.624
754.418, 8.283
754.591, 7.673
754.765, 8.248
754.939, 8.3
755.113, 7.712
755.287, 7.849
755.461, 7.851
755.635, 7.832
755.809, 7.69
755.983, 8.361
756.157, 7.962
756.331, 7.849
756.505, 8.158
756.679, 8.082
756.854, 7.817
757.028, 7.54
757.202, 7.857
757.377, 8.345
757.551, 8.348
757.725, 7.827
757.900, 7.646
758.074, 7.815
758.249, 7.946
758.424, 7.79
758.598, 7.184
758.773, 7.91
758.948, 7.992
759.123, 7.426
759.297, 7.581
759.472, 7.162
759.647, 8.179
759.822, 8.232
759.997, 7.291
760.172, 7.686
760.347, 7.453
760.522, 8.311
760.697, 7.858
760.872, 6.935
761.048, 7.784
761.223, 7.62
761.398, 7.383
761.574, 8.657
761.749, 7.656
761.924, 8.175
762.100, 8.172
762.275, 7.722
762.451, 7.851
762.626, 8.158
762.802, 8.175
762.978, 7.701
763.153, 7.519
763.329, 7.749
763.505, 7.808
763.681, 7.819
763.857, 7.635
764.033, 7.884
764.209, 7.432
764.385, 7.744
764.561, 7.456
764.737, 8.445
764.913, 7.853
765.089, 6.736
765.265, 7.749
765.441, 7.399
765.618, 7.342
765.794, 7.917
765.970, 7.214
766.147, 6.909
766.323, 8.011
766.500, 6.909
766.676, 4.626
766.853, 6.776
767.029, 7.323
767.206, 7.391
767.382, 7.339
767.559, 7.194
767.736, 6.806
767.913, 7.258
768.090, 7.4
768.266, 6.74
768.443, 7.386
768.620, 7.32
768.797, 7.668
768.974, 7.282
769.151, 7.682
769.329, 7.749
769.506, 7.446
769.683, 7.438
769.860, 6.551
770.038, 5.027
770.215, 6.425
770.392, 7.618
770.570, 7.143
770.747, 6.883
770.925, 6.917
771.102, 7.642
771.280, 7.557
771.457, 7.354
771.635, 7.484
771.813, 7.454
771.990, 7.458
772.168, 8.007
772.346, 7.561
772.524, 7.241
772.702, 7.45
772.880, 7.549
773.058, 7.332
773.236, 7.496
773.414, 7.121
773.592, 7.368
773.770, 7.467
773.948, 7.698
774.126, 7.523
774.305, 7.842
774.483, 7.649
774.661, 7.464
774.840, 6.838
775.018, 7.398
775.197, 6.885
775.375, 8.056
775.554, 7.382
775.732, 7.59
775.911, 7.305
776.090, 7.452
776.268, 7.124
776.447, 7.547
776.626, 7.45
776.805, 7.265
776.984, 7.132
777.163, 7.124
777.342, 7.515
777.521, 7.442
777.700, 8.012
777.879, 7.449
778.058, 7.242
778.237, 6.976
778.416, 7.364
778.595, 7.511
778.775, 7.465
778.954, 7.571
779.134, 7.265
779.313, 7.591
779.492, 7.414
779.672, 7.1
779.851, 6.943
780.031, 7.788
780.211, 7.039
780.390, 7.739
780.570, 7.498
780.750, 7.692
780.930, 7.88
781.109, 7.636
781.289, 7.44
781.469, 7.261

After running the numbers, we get 0.05 mag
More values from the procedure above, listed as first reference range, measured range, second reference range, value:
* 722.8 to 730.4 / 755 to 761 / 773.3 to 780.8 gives -0.09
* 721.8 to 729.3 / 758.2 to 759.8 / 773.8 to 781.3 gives -0.07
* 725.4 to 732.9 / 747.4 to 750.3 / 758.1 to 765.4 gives -0.04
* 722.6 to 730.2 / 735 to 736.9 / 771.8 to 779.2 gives -0.07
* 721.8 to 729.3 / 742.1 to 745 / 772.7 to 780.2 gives -0.10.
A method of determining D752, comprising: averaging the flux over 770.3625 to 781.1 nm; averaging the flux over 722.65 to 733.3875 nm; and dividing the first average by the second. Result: 1.06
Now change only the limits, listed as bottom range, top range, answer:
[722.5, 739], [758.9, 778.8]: 1.04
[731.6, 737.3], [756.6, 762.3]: 1.05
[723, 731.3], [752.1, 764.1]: 1.13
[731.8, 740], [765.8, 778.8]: 0.97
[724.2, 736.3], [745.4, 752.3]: 1.09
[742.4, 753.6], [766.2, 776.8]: 0.93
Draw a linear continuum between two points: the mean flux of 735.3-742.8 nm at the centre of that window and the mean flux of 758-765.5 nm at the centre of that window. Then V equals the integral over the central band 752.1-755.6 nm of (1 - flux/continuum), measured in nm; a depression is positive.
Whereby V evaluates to -0.15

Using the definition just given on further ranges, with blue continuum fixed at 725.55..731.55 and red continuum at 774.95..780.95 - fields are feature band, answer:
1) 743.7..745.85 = -0.14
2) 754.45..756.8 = -0.23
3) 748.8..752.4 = -0.27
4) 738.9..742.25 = -0.22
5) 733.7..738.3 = -0.25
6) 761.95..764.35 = -0.17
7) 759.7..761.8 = -0.13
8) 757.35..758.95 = -0.13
